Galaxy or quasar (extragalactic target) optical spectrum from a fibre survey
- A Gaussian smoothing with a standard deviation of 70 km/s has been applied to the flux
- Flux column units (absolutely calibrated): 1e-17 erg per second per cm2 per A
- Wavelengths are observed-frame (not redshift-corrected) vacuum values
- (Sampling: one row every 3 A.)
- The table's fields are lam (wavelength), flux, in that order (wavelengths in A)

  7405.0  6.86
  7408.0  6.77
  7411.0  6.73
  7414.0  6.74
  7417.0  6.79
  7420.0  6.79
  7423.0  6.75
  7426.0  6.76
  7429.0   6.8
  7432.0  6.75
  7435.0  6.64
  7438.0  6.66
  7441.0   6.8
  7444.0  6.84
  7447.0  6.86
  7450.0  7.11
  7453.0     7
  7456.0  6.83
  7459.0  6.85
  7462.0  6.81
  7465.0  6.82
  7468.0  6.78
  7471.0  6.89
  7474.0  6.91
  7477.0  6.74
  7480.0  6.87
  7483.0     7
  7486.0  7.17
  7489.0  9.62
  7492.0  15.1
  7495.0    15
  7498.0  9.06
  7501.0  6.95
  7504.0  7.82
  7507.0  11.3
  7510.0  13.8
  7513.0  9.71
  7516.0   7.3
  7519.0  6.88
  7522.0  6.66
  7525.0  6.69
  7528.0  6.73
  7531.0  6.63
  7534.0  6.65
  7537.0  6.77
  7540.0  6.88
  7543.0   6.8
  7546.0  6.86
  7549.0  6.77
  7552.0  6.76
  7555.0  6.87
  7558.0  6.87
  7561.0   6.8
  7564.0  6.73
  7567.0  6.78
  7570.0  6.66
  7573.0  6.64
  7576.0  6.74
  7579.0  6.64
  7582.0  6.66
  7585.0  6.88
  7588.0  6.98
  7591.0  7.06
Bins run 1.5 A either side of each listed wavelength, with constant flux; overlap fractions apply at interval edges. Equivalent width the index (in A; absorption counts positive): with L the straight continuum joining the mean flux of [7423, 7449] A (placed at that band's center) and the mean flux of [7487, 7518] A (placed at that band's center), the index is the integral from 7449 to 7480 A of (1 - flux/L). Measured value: 5.4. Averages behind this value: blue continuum 6.77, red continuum 10.5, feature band 6.87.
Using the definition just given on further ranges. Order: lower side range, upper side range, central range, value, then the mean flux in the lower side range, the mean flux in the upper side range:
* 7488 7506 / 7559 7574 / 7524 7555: 5.5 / 10.6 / 6.73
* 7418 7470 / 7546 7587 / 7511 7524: -2.0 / 6.82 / 6.76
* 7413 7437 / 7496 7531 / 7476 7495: -3.2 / 6.75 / 8.46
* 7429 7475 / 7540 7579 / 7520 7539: 0.3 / 6.83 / 6.77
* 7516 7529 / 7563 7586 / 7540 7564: -0.2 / 6.81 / 6.71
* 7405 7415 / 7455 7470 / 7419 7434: 0.0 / 6.76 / 6.82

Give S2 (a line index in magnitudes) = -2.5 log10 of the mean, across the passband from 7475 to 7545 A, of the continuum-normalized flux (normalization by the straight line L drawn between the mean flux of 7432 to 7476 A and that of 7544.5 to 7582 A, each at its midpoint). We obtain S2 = -0.23 mag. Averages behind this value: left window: 6.84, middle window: 8.42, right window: 6.76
